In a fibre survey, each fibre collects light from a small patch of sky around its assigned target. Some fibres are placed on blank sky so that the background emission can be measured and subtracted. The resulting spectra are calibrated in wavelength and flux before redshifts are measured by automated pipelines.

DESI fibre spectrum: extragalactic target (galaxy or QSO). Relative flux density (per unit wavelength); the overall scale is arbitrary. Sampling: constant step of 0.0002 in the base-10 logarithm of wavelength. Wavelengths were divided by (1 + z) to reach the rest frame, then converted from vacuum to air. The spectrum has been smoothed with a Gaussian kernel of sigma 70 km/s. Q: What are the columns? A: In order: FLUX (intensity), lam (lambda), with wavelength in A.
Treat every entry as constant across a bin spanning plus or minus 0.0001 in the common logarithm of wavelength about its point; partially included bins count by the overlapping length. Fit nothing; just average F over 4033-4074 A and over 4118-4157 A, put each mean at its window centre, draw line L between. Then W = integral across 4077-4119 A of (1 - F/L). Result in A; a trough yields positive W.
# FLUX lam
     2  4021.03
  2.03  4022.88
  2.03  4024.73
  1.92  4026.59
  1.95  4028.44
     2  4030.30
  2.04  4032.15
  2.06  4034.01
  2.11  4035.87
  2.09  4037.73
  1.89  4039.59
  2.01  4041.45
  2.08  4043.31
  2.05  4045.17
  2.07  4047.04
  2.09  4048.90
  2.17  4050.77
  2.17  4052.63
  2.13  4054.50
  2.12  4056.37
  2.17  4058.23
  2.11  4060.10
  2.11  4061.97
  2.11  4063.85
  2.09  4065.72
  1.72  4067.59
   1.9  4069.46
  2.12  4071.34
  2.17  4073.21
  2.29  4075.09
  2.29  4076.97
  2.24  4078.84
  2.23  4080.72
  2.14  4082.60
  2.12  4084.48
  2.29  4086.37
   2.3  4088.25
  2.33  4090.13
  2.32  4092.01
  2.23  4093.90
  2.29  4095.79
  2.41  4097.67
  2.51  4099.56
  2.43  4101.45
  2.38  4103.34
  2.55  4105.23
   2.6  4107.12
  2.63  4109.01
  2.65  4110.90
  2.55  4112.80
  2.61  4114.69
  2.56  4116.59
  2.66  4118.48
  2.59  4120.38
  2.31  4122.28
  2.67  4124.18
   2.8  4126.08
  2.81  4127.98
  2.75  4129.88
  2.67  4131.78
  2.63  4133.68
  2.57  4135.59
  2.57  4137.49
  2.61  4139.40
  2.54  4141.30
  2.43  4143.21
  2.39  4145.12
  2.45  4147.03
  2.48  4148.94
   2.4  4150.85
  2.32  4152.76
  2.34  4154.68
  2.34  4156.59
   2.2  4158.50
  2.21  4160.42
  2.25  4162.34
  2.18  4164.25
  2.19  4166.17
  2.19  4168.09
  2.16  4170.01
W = -1.53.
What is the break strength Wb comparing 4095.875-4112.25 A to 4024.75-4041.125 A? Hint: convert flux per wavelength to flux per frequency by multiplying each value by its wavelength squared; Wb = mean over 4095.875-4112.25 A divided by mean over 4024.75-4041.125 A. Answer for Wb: 1.29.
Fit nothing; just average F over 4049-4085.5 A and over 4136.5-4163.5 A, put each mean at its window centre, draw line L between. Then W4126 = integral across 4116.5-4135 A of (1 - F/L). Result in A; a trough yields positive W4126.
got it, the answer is -2.7 A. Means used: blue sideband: 2.13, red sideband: 2.39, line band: 2.65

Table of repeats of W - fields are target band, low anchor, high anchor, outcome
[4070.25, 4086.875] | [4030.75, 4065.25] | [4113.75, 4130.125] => 0.8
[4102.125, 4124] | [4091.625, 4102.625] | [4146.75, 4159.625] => -1.8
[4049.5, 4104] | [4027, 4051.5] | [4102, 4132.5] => 2.7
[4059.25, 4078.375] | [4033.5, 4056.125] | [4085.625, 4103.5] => 1.0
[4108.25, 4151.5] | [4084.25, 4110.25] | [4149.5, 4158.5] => -4.0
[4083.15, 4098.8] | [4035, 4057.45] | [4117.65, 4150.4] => 0.3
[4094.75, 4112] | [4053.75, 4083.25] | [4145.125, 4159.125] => -2.1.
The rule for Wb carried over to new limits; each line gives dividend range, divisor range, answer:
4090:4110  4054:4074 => 1.20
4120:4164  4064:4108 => 1.13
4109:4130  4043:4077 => 1.29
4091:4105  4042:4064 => 1.15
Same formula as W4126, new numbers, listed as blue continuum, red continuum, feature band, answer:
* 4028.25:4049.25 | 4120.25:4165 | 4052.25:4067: 0.08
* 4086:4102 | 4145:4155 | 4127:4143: -1.67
